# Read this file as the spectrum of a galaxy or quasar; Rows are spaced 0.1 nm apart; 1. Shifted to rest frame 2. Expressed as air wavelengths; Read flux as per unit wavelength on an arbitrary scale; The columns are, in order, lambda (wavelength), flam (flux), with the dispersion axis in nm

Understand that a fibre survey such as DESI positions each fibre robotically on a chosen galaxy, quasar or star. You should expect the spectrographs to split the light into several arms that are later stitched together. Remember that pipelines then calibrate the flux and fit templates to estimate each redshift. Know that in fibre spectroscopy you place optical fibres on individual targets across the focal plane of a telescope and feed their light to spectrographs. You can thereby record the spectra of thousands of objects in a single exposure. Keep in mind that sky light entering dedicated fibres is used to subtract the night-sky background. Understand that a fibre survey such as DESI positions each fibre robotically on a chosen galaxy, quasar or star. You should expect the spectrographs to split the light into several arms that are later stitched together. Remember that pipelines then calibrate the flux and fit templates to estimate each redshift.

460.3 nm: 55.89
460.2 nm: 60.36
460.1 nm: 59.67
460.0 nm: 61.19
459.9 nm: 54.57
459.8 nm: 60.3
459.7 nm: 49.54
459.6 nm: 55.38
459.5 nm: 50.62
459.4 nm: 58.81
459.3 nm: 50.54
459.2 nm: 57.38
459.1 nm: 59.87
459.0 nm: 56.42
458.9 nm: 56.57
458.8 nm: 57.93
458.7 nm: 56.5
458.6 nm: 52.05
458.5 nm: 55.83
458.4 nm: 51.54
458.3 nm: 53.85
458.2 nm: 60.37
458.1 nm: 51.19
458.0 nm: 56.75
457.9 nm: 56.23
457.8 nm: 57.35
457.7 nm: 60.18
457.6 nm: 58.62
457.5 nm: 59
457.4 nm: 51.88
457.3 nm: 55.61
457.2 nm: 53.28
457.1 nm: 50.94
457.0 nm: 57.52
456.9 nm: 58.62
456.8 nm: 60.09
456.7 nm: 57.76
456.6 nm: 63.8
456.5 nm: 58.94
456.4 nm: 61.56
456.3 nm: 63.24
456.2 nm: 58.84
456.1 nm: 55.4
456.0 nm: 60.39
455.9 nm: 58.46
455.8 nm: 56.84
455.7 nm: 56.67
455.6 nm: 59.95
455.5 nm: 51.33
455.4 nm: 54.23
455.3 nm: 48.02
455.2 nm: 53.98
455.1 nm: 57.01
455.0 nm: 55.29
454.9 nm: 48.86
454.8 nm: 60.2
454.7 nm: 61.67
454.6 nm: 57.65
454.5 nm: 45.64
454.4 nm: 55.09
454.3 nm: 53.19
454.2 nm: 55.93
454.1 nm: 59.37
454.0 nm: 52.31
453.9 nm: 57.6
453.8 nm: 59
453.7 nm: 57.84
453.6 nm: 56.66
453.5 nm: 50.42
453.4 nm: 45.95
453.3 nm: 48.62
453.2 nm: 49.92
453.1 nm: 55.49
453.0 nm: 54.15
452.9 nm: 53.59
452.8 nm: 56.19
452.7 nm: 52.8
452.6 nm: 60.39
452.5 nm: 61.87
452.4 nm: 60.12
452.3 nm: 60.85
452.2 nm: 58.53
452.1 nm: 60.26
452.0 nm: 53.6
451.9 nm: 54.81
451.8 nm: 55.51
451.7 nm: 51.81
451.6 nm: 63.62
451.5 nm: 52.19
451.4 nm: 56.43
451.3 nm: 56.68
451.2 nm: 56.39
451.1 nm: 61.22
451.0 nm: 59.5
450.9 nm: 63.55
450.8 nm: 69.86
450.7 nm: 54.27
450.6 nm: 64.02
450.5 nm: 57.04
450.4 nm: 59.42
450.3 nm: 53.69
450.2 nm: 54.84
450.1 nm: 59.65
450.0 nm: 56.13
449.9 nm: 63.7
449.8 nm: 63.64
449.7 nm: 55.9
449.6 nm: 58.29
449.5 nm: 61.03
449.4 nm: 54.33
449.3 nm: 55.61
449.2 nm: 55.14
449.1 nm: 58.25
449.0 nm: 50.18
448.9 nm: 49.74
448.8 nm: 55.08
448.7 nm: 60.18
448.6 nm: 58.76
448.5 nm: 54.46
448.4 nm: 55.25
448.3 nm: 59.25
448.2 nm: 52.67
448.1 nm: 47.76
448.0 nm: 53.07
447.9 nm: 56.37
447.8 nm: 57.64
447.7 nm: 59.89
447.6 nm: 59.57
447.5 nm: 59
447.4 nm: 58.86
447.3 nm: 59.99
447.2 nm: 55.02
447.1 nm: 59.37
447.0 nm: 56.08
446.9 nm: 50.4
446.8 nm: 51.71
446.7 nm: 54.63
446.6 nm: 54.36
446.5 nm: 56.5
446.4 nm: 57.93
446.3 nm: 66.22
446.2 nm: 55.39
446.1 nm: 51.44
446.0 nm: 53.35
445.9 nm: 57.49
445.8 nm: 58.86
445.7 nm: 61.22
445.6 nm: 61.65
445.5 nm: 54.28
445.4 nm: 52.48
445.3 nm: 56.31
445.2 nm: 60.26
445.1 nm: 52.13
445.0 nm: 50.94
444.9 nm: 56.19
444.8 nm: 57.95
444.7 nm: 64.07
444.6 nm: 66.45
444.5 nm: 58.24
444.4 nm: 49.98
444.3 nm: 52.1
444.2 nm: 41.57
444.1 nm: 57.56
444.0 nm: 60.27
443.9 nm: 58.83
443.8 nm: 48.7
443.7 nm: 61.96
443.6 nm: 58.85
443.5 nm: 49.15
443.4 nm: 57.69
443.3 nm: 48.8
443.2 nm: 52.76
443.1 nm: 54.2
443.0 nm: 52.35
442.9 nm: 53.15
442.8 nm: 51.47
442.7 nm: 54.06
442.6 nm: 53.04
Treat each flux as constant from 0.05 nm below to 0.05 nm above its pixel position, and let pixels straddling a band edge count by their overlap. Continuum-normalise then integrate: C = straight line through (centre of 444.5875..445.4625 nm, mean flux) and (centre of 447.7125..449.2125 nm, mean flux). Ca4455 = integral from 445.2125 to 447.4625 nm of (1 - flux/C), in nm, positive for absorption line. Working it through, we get -0.01 nm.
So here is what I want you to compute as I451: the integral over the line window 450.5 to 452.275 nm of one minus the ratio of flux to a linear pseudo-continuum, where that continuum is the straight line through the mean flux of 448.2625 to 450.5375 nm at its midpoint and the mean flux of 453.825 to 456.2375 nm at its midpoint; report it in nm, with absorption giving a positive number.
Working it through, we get -0.06 nm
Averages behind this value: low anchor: 56.9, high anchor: 55.6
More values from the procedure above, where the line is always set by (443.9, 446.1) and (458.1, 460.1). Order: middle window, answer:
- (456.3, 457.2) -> -0.04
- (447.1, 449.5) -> 0.00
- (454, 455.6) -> 0.04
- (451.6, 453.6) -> 0.03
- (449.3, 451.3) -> -0.11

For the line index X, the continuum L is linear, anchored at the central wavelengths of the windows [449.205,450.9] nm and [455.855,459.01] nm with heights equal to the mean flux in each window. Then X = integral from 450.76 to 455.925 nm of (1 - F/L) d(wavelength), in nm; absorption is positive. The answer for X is 0.18 nm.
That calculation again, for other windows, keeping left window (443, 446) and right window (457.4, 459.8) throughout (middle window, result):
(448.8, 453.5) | -0.09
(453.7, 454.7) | 0.00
